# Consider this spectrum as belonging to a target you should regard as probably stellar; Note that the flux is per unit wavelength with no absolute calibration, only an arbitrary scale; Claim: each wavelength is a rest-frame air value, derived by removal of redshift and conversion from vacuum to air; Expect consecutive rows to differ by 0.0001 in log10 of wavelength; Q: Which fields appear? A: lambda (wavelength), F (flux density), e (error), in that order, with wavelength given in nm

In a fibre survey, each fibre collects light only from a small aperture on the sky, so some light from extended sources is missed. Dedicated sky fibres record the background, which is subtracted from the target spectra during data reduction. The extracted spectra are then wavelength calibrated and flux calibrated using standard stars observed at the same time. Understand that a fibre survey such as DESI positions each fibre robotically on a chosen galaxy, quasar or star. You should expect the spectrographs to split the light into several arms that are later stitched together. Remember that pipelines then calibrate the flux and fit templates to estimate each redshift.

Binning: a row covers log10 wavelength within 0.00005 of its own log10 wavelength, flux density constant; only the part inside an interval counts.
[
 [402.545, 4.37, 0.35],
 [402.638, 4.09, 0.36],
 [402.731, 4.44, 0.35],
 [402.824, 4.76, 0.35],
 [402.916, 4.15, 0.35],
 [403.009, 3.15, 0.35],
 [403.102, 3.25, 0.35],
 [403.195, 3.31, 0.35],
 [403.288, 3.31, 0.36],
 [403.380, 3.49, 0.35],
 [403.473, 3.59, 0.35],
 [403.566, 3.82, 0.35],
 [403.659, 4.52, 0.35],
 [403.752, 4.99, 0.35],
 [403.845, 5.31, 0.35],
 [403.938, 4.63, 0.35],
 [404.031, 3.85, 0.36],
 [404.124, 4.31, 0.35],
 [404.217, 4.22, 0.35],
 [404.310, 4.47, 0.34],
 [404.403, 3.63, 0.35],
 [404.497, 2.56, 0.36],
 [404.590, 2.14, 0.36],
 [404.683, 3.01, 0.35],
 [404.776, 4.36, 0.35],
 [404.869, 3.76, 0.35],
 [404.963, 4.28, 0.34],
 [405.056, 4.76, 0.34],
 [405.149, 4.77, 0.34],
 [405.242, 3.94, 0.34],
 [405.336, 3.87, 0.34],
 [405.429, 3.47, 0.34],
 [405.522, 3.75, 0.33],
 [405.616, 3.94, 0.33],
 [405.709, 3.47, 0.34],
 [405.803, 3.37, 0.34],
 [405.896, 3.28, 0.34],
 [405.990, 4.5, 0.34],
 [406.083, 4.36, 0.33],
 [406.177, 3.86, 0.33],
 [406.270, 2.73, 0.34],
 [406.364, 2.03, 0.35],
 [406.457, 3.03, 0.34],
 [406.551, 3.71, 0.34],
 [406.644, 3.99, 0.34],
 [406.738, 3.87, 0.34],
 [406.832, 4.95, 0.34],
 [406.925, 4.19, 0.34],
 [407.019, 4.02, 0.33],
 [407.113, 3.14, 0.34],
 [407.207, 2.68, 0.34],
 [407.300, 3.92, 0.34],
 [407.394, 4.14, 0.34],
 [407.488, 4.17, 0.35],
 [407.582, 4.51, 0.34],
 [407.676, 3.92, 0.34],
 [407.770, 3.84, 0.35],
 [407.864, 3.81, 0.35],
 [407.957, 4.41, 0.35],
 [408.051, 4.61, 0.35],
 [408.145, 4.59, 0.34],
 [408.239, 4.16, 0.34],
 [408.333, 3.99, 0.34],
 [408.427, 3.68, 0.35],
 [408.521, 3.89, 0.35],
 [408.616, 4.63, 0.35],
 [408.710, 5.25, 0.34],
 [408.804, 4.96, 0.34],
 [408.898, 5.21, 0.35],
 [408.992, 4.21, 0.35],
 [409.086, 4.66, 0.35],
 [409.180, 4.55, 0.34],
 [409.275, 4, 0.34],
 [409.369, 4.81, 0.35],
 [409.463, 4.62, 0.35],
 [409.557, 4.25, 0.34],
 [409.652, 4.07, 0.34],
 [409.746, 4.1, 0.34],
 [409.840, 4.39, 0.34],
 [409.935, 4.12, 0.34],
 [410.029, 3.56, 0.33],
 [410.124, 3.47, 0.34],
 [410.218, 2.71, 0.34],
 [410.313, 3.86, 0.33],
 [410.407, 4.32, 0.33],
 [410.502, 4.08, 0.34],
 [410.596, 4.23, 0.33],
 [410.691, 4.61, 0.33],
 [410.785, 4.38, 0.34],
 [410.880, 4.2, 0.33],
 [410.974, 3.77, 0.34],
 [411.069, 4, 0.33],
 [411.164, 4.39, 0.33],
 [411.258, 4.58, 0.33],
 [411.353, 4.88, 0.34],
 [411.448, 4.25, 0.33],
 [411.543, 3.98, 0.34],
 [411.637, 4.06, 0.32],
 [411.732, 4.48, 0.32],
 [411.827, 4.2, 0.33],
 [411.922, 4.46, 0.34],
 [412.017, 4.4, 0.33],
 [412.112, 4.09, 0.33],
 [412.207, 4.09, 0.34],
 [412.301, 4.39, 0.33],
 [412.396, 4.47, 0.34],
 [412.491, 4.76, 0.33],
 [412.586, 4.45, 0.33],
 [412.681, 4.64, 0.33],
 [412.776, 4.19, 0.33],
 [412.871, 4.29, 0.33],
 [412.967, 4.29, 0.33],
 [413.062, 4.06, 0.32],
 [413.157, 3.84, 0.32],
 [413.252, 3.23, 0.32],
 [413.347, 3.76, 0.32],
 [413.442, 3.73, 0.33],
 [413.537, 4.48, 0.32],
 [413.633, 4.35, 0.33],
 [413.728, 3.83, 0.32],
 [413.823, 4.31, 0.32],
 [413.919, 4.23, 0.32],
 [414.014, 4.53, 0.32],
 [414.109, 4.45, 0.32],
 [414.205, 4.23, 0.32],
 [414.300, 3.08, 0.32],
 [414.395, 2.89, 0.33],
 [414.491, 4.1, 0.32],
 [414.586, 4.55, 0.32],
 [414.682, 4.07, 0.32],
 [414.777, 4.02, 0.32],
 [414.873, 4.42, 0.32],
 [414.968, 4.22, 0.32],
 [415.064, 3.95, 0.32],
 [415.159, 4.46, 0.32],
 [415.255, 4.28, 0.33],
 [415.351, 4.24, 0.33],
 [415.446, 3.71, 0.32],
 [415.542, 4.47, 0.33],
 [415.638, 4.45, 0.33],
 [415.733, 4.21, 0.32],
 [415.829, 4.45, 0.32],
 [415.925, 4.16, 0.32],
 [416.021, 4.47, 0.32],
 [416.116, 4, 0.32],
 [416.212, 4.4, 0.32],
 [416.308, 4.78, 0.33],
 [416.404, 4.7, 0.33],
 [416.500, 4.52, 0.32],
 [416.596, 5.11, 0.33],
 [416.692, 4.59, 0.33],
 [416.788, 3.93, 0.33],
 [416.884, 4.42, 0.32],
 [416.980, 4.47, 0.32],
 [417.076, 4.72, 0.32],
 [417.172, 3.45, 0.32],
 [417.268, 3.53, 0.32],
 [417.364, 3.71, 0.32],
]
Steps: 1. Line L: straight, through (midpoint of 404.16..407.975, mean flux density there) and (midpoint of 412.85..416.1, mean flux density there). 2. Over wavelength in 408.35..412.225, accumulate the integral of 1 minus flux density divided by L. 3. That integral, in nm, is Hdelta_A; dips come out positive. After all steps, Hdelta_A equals -0.308 nm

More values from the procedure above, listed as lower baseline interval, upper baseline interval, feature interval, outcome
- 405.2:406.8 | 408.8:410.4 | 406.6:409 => -0.171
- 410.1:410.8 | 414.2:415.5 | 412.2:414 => -0.089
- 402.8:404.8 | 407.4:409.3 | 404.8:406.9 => 0.131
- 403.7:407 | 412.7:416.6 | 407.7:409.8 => -0.206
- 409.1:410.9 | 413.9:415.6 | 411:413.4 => -0.072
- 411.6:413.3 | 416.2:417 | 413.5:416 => 0.144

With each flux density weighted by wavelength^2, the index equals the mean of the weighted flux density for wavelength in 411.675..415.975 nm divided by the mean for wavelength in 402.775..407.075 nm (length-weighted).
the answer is 1.14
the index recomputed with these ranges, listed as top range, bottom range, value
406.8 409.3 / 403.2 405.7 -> 1.09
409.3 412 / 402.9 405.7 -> 1.11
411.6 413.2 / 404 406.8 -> 1.20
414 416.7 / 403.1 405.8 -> 1.15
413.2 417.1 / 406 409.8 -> 1.07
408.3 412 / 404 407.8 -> 1.15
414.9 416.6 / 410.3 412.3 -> 1.04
